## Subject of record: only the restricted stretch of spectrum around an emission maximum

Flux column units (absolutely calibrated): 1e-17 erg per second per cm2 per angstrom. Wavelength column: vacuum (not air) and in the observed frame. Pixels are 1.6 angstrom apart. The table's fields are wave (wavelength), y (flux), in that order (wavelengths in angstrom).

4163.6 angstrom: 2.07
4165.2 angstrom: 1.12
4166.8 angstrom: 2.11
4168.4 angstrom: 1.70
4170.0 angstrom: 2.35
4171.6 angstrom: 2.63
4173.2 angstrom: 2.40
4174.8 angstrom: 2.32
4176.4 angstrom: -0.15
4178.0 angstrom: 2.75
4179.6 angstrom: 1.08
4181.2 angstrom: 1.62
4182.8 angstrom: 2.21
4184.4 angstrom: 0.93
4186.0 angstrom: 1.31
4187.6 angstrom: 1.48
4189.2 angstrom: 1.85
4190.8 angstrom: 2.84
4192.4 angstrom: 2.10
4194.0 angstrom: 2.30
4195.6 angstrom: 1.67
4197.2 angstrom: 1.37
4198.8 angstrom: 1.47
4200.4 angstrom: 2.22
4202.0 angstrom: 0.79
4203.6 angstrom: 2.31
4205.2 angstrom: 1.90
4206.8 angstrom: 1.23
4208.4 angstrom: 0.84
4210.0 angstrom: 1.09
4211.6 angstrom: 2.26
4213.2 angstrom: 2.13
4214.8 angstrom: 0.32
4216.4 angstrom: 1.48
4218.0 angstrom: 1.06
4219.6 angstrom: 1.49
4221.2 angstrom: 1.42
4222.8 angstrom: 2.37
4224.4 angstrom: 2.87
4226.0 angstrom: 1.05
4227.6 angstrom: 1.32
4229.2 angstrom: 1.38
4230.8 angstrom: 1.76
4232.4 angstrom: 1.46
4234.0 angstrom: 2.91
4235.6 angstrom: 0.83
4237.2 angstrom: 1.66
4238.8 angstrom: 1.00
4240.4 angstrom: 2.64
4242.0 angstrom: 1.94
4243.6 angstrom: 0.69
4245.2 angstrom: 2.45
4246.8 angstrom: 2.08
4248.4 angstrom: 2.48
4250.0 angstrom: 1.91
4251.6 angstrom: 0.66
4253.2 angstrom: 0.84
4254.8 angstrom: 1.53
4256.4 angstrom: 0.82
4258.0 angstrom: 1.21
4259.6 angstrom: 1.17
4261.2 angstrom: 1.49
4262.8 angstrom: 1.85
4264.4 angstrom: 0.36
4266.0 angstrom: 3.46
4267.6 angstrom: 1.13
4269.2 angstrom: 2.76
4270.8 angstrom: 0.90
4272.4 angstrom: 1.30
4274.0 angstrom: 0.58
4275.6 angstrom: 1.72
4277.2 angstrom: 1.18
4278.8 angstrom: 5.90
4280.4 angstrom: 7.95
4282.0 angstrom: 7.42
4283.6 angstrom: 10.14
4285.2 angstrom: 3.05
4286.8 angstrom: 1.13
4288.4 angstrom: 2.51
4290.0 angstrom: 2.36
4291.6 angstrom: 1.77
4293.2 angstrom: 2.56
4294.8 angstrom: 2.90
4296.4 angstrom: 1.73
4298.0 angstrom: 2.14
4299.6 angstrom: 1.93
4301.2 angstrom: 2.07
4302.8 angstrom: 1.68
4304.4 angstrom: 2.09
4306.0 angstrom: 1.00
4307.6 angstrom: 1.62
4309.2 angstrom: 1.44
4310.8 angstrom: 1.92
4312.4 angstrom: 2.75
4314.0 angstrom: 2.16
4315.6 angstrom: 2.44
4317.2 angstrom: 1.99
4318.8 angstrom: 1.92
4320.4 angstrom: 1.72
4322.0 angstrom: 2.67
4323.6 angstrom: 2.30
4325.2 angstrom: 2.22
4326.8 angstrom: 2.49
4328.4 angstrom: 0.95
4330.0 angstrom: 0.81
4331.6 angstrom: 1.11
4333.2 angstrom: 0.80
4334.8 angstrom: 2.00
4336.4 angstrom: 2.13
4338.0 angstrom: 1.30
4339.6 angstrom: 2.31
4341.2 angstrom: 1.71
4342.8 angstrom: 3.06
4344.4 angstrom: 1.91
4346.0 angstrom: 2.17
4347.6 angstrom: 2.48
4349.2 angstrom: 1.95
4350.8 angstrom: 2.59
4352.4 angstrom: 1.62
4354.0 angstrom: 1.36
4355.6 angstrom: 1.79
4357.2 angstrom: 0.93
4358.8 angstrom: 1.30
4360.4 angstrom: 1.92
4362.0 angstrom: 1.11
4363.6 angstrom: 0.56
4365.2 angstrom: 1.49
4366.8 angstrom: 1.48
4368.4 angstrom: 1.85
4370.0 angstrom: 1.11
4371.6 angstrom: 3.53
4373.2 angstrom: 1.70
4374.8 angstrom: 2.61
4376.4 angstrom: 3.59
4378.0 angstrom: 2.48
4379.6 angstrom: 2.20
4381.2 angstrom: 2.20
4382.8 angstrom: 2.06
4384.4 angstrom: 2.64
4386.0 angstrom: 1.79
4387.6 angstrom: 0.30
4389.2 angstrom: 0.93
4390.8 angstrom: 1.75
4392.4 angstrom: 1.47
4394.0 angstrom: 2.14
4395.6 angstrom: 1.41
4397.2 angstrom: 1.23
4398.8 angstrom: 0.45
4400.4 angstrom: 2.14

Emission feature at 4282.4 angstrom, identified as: [O II] 3727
